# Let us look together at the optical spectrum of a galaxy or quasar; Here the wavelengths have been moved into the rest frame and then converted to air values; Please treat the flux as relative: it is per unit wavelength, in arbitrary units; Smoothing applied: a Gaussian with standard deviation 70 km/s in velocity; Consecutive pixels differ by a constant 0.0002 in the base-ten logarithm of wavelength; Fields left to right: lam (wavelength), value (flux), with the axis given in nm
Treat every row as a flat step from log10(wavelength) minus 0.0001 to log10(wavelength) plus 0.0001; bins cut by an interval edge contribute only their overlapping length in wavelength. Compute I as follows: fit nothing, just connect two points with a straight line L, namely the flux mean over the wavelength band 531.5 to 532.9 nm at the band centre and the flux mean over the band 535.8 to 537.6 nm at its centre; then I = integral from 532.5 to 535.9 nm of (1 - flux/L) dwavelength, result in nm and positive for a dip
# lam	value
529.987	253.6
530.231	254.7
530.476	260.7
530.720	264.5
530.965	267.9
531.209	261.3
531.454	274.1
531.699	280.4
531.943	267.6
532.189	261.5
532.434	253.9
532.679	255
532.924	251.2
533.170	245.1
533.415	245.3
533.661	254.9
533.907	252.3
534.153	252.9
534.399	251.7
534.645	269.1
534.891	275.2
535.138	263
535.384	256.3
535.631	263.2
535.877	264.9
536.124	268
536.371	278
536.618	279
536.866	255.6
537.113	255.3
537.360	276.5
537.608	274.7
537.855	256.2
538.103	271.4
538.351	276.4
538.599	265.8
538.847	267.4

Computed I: 0.11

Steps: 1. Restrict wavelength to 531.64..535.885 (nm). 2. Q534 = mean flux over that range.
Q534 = 259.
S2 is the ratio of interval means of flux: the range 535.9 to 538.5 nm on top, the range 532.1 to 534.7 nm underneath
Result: 1.1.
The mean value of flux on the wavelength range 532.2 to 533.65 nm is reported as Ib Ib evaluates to 251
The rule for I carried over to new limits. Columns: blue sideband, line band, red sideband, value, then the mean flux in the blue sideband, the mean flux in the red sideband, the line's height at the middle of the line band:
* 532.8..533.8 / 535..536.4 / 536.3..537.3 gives -0.02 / 249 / 267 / 261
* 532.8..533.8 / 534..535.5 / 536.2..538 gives -0.03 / 249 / 268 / 256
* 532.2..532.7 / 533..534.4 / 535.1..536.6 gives 0.05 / 256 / 267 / 260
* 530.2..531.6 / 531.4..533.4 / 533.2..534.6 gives -0.01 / 265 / 252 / 258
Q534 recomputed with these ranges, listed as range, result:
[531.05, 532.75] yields 265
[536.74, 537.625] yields 264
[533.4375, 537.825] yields 264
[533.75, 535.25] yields 260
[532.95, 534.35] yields 250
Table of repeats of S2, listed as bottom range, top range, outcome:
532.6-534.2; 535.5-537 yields 1.07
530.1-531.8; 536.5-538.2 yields 1.00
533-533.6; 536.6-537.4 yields 1.07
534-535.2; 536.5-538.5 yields 1.02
